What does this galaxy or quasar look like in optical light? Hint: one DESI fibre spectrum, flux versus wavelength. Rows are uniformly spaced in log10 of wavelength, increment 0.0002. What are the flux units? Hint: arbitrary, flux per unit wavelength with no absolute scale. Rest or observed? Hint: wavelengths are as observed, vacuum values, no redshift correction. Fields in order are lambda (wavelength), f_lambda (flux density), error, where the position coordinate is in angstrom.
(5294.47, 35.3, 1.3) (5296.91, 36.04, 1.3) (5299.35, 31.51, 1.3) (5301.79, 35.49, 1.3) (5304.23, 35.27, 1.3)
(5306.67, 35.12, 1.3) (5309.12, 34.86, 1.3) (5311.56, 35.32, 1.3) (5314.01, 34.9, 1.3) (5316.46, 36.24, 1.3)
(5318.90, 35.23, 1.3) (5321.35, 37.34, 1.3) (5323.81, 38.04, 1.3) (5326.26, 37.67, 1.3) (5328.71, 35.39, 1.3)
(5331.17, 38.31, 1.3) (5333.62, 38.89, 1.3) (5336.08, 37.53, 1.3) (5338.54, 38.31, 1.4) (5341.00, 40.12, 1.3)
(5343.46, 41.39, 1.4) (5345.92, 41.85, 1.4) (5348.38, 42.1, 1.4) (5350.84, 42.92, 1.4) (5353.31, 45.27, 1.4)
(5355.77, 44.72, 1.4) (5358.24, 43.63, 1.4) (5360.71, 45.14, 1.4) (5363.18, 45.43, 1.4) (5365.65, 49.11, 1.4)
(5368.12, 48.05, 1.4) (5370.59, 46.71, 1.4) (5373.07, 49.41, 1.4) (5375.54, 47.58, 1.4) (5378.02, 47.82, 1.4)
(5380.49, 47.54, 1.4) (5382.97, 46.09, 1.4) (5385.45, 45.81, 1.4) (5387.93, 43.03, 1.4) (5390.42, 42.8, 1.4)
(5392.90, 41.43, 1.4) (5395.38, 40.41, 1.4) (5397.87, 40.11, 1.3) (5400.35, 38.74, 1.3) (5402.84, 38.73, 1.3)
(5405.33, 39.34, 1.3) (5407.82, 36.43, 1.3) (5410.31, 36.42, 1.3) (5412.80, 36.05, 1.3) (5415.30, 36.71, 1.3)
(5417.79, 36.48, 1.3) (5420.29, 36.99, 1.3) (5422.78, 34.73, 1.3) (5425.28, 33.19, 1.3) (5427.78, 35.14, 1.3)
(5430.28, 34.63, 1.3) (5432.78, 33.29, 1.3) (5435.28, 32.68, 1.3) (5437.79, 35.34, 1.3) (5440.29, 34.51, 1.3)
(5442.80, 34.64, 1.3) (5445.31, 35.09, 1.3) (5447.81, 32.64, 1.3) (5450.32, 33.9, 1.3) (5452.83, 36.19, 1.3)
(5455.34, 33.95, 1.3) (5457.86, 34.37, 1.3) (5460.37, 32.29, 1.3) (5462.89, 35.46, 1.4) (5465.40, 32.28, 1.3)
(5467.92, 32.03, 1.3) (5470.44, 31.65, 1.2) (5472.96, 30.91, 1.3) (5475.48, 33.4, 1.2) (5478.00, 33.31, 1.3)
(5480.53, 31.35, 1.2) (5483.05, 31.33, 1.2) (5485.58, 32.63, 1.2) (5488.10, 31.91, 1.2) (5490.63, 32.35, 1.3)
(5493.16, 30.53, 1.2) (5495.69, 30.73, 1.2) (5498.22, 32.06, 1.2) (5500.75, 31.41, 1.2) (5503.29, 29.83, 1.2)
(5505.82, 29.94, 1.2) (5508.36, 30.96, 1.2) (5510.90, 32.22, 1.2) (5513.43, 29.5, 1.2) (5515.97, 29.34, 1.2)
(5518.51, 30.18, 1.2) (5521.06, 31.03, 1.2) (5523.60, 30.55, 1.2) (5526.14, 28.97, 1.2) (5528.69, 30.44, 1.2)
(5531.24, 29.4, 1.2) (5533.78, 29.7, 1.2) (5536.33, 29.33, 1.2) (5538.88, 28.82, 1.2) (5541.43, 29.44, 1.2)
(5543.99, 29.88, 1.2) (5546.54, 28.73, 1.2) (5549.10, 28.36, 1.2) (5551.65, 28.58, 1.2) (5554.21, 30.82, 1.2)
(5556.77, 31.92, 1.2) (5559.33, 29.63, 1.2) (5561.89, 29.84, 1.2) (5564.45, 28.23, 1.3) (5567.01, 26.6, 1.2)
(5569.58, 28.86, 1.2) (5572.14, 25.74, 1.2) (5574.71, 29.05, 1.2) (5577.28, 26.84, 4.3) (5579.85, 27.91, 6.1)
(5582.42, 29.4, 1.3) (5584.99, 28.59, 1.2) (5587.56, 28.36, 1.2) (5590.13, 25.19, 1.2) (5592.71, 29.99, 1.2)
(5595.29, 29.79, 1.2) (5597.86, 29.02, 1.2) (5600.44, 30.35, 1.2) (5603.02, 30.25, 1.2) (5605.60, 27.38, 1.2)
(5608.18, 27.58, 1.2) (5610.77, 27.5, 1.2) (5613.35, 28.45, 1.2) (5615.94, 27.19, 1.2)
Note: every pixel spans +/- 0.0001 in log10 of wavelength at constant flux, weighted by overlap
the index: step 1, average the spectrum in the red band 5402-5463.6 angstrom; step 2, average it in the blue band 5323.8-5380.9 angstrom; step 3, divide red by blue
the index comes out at 0.82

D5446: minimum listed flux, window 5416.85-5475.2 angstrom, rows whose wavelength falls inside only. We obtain 30.91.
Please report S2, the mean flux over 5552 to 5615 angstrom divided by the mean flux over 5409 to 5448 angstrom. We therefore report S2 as 0.82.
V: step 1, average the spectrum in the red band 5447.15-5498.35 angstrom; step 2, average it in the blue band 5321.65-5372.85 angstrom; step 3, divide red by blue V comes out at 0.78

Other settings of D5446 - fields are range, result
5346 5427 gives 33.19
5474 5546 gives 28.82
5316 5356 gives 35.23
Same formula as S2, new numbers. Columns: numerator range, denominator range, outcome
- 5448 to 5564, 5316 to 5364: 0.77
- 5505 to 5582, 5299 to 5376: 0.73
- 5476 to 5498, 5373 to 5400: 0.72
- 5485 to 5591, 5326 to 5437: 0.73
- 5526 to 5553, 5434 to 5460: 0.85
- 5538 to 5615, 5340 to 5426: 0.68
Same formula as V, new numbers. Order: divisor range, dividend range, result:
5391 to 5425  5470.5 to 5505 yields 0.84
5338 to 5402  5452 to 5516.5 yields 0.73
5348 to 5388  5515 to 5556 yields 0.64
